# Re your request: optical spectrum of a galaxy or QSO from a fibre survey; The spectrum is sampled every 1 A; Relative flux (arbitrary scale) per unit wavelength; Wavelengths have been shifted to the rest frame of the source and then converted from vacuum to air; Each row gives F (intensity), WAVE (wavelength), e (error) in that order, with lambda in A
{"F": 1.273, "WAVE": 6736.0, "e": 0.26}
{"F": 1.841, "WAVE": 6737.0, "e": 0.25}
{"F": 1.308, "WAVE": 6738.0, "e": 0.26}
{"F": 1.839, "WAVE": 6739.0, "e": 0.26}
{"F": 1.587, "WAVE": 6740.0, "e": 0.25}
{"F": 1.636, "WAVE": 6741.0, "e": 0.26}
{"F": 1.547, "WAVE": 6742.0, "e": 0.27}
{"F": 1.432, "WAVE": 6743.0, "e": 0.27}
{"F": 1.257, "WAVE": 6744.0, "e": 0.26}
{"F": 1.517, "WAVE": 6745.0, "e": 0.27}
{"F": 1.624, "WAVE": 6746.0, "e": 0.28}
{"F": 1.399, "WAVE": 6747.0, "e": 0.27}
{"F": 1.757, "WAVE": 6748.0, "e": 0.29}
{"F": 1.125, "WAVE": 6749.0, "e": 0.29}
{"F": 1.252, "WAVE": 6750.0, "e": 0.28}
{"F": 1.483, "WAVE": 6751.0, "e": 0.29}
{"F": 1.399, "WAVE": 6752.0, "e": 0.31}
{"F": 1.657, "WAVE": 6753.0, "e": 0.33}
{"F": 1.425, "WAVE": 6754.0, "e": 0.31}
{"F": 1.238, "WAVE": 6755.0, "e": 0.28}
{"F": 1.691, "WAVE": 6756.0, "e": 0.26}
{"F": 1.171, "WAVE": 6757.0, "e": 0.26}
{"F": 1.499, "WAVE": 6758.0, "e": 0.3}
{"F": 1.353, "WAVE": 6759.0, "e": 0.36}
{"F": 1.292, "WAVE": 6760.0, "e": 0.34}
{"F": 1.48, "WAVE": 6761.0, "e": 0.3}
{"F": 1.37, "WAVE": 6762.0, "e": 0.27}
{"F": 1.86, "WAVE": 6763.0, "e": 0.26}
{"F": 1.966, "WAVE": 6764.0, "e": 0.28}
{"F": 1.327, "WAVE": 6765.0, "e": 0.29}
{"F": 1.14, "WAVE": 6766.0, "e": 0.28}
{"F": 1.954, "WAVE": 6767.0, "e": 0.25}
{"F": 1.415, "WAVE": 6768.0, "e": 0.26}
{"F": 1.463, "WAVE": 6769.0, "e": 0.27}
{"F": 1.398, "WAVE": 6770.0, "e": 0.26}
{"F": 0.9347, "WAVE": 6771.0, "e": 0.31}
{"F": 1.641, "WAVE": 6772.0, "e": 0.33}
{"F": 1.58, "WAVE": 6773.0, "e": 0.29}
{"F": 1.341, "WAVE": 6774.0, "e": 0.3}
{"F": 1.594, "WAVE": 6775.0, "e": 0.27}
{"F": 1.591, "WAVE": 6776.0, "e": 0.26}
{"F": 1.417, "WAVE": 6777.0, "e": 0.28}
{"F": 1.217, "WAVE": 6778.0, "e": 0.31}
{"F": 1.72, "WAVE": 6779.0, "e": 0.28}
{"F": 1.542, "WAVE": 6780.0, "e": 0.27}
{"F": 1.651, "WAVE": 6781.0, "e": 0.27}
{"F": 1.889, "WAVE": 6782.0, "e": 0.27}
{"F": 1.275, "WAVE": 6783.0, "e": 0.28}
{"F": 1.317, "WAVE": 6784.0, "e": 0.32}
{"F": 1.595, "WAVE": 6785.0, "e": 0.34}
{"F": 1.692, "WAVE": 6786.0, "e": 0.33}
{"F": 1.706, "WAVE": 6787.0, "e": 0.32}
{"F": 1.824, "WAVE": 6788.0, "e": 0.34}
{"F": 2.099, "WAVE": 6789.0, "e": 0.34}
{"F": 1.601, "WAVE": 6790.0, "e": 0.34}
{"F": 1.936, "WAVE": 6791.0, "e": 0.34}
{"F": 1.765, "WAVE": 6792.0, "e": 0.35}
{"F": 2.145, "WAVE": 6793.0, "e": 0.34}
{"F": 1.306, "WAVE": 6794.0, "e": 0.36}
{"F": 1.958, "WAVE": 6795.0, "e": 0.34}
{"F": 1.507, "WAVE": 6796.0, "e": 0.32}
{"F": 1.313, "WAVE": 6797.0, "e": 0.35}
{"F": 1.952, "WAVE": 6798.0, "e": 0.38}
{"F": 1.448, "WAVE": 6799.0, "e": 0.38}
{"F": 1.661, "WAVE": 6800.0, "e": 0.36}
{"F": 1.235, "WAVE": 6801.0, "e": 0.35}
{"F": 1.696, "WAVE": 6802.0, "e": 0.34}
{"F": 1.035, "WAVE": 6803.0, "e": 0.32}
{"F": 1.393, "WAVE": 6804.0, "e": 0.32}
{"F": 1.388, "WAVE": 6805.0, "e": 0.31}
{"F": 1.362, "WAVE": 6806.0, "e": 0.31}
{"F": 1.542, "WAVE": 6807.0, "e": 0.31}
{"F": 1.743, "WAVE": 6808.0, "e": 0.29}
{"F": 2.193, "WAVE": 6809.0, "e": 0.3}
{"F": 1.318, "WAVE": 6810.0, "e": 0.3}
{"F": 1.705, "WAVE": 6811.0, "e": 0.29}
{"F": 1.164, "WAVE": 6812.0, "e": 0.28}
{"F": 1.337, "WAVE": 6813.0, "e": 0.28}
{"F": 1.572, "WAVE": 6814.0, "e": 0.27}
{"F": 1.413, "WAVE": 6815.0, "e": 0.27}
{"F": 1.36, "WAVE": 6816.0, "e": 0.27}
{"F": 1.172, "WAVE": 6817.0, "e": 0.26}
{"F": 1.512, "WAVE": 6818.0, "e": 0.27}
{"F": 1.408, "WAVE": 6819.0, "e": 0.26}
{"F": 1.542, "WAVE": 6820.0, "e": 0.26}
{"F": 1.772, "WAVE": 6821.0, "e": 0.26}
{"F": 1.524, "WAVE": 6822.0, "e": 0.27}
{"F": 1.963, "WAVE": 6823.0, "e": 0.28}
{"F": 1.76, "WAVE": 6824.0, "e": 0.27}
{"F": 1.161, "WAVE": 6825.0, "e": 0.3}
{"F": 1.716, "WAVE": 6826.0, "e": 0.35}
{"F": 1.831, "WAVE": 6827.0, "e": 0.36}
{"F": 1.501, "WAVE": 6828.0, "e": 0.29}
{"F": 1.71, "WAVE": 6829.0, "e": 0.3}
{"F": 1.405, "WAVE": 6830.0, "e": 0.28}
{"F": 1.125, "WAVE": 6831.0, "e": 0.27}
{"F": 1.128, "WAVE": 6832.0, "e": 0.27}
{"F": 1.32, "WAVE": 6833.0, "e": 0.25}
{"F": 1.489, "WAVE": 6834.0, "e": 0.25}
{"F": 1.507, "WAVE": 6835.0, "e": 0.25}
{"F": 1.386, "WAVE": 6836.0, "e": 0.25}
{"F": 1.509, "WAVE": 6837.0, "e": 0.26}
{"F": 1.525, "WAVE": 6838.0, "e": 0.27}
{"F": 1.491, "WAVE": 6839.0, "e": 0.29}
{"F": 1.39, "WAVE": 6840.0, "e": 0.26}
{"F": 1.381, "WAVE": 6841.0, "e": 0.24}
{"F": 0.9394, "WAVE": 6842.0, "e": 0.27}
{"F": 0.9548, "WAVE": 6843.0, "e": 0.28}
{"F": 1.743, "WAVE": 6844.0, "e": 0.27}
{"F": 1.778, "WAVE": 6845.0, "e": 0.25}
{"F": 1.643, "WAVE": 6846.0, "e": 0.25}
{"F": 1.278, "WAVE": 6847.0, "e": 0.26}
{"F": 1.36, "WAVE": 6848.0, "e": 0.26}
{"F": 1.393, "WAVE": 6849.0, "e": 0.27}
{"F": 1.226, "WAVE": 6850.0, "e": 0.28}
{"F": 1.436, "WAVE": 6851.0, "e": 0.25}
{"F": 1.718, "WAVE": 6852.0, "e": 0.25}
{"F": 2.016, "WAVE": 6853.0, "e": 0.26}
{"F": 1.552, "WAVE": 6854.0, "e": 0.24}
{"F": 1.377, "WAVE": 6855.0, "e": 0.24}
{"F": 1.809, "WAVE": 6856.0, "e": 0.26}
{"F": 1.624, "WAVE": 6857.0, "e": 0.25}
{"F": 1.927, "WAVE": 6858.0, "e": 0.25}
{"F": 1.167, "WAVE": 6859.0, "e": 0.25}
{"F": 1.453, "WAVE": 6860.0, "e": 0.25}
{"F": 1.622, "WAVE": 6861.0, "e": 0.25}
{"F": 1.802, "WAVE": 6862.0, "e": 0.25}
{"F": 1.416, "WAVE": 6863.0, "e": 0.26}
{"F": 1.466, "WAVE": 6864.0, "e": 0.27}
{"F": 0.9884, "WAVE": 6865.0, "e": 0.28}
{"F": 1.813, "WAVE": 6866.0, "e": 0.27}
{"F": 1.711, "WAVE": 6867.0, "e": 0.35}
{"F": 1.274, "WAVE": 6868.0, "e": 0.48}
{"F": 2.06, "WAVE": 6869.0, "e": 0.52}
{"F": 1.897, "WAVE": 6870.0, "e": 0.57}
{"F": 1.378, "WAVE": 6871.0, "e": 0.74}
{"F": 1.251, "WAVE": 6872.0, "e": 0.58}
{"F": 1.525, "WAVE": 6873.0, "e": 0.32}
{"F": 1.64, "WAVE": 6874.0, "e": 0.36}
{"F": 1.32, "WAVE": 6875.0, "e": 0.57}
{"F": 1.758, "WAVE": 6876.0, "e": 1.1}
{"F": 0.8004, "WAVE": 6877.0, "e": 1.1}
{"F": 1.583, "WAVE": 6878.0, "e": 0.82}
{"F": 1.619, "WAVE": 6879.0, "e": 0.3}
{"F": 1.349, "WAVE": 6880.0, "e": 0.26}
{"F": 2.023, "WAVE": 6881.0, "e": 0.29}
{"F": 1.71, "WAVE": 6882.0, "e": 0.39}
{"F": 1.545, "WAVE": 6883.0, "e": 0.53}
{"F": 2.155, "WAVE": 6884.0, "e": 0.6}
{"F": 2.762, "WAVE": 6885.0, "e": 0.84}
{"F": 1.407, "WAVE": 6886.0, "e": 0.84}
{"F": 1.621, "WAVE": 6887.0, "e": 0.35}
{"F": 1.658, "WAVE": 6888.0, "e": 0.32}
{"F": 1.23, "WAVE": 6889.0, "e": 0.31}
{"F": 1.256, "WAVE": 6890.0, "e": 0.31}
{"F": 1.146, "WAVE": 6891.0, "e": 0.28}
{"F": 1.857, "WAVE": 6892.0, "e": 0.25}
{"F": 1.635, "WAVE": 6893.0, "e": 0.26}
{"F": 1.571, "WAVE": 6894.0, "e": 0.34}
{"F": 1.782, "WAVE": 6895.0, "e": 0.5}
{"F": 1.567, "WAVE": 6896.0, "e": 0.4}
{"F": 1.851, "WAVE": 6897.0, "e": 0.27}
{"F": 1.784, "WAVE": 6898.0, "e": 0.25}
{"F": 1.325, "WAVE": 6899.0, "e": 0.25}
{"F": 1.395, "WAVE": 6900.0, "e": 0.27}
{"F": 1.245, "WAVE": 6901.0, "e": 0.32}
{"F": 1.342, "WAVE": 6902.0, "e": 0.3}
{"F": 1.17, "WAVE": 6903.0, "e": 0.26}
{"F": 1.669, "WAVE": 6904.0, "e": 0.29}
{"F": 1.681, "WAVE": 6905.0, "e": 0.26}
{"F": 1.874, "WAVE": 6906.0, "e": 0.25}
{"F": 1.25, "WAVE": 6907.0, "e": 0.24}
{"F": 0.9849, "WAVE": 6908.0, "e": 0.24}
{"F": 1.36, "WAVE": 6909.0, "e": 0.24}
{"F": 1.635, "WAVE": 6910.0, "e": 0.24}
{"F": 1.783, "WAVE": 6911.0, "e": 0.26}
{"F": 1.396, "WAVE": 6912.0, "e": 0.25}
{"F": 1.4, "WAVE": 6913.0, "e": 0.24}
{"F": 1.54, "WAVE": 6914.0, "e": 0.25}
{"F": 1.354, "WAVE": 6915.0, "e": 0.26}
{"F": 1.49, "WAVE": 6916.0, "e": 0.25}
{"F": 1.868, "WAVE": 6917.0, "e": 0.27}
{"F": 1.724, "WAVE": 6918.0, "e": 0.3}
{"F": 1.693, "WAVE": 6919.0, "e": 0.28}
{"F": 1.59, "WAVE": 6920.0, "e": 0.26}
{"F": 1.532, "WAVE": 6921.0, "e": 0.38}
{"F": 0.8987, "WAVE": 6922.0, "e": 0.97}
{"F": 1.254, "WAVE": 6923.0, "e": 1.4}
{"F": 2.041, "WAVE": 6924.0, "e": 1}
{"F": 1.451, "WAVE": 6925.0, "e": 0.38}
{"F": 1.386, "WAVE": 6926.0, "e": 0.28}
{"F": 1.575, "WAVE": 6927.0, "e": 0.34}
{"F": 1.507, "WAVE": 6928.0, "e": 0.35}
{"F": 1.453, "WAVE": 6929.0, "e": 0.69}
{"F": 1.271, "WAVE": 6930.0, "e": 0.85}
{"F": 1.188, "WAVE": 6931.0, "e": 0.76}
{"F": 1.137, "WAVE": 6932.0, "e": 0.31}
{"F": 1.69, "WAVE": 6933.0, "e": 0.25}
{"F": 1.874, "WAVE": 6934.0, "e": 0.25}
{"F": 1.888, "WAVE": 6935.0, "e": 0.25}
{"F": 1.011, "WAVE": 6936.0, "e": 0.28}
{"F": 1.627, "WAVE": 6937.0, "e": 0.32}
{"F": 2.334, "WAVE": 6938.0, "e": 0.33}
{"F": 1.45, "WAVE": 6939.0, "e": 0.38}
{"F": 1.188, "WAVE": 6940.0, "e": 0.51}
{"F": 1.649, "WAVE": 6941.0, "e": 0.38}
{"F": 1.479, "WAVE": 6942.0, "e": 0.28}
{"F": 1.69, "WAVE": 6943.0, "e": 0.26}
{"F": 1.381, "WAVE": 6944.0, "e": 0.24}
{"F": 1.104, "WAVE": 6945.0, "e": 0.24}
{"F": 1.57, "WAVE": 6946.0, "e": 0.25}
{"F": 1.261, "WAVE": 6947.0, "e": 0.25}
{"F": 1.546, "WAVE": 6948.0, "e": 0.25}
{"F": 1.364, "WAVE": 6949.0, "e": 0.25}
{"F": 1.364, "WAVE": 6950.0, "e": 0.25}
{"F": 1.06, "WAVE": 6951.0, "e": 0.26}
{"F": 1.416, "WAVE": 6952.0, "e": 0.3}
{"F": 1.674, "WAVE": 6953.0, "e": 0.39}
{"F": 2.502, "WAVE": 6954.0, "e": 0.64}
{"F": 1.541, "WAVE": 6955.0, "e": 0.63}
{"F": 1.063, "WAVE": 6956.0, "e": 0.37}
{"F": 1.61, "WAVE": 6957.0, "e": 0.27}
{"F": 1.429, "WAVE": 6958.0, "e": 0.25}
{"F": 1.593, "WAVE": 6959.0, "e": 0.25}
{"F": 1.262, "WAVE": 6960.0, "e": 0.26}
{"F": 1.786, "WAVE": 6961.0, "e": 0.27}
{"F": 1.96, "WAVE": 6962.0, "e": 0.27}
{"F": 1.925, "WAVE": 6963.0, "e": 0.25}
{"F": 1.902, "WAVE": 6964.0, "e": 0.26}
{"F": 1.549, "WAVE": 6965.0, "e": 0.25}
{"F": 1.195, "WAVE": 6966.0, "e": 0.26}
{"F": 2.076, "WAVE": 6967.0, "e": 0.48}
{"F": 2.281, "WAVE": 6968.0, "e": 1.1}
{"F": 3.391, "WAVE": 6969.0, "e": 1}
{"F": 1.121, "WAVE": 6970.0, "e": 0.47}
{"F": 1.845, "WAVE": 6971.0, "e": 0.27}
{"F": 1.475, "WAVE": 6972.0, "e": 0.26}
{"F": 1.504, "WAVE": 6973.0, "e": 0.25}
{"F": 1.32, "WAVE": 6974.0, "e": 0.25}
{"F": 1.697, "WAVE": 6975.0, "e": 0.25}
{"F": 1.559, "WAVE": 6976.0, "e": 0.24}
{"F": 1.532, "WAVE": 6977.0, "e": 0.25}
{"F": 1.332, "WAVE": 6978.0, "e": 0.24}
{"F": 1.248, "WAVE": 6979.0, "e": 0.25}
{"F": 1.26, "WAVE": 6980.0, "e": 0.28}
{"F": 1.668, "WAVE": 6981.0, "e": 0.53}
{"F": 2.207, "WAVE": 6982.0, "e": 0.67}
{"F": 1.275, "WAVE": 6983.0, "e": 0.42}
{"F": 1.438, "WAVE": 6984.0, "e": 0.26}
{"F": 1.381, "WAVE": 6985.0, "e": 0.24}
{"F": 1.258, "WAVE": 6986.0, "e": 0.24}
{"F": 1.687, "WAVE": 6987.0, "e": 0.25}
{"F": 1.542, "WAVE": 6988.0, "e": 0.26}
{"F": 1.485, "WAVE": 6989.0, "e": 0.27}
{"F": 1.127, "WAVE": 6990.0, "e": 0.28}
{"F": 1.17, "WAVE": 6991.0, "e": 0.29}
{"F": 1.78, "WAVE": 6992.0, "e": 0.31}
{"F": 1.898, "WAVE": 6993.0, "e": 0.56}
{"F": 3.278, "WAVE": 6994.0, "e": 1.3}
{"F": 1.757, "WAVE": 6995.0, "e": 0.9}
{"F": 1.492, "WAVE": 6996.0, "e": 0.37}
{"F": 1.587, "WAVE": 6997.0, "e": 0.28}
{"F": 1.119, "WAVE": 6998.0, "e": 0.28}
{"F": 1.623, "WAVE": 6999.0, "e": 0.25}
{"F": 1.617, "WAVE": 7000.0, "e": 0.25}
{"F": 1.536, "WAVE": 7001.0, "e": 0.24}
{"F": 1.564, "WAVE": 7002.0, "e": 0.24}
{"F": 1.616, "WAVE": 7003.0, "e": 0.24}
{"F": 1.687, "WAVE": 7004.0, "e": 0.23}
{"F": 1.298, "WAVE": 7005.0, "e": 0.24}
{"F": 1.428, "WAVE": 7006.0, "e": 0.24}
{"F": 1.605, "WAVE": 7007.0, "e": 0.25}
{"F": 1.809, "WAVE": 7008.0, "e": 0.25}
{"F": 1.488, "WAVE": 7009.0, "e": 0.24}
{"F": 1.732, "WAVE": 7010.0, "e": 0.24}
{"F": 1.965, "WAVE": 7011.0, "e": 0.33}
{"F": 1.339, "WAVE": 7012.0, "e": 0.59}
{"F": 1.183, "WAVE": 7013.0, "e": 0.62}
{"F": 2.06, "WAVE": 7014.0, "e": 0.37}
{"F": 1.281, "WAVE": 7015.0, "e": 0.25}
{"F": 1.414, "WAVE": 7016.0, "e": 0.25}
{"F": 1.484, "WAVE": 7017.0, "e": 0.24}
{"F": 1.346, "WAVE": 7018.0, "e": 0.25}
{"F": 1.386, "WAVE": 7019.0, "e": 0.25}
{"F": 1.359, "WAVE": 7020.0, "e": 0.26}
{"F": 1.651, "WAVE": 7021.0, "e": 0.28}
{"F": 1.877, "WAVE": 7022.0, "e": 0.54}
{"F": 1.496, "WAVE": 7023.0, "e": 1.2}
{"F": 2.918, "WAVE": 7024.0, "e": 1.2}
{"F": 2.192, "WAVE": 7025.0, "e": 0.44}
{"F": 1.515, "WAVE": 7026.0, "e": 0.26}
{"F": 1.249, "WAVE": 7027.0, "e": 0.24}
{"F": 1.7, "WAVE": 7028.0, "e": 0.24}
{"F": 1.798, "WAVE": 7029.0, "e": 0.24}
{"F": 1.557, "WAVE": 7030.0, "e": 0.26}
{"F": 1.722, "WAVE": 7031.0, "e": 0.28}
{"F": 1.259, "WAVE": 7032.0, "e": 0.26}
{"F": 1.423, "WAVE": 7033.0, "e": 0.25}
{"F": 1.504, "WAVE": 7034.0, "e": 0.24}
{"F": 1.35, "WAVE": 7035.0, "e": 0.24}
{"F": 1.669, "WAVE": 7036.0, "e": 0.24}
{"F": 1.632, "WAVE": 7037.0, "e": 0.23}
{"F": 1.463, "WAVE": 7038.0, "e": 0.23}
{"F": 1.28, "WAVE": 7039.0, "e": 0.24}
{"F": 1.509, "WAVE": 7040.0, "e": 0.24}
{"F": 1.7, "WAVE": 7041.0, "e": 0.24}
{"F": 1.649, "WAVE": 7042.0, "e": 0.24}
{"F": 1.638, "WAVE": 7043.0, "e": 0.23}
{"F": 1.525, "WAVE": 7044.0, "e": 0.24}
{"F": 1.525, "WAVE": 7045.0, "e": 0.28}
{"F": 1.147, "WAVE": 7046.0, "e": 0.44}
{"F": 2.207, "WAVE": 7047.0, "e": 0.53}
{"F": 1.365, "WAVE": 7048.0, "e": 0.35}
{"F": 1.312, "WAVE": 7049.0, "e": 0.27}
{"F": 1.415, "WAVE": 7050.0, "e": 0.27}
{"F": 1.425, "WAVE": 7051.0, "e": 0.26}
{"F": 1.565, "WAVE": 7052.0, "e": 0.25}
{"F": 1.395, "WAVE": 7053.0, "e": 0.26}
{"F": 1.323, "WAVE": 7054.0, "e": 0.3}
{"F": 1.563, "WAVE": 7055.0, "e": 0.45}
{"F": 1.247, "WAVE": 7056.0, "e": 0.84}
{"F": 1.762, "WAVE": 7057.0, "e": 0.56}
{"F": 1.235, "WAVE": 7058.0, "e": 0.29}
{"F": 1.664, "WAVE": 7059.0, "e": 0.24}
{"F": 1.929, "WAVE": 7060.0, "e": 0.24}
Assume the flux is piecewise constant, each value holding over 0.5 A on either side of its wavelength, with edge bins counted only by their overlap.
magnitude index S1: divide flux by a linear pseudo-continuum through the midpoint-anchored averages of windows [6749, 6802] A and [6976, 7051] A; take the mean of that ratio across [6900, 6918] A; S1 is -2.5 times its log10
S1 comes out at 0.06 mag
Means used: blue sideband 1.54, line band 1.48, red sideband 1.57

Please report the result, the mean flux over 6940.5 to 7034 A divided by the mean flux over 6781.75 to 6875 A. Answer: 1.0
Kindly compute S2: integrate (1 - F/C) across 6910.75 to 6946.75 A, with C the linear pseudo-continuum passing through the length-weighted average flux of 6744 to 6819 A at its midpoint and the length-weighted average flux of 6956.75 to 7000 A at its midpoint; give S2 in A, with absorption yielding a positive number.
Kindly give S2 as 2.3 A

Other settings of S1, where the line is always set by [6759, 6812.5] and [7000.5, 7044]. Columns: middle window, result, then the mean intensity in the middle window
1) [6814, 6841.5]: 0.06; 1.48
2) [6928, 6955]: 0.05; 1.51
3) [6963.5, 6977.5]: -0.11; 1.75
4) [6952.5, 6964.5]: -0.07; 1.69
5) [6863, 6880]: 0.05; 1.5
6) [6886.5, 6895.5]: 0.03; 1.53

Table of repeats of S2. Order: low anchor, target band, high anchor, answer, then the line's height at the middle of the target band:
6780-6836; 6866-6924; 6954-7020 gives 1.0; 1.58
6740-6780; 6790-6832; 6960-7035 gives -1.2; 1.5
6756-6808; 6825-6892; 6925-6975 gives 1.6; 1.56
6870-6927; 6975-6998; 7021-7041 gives 0.4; 1.61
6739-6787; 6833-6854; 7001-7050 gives 0.8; 1.52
